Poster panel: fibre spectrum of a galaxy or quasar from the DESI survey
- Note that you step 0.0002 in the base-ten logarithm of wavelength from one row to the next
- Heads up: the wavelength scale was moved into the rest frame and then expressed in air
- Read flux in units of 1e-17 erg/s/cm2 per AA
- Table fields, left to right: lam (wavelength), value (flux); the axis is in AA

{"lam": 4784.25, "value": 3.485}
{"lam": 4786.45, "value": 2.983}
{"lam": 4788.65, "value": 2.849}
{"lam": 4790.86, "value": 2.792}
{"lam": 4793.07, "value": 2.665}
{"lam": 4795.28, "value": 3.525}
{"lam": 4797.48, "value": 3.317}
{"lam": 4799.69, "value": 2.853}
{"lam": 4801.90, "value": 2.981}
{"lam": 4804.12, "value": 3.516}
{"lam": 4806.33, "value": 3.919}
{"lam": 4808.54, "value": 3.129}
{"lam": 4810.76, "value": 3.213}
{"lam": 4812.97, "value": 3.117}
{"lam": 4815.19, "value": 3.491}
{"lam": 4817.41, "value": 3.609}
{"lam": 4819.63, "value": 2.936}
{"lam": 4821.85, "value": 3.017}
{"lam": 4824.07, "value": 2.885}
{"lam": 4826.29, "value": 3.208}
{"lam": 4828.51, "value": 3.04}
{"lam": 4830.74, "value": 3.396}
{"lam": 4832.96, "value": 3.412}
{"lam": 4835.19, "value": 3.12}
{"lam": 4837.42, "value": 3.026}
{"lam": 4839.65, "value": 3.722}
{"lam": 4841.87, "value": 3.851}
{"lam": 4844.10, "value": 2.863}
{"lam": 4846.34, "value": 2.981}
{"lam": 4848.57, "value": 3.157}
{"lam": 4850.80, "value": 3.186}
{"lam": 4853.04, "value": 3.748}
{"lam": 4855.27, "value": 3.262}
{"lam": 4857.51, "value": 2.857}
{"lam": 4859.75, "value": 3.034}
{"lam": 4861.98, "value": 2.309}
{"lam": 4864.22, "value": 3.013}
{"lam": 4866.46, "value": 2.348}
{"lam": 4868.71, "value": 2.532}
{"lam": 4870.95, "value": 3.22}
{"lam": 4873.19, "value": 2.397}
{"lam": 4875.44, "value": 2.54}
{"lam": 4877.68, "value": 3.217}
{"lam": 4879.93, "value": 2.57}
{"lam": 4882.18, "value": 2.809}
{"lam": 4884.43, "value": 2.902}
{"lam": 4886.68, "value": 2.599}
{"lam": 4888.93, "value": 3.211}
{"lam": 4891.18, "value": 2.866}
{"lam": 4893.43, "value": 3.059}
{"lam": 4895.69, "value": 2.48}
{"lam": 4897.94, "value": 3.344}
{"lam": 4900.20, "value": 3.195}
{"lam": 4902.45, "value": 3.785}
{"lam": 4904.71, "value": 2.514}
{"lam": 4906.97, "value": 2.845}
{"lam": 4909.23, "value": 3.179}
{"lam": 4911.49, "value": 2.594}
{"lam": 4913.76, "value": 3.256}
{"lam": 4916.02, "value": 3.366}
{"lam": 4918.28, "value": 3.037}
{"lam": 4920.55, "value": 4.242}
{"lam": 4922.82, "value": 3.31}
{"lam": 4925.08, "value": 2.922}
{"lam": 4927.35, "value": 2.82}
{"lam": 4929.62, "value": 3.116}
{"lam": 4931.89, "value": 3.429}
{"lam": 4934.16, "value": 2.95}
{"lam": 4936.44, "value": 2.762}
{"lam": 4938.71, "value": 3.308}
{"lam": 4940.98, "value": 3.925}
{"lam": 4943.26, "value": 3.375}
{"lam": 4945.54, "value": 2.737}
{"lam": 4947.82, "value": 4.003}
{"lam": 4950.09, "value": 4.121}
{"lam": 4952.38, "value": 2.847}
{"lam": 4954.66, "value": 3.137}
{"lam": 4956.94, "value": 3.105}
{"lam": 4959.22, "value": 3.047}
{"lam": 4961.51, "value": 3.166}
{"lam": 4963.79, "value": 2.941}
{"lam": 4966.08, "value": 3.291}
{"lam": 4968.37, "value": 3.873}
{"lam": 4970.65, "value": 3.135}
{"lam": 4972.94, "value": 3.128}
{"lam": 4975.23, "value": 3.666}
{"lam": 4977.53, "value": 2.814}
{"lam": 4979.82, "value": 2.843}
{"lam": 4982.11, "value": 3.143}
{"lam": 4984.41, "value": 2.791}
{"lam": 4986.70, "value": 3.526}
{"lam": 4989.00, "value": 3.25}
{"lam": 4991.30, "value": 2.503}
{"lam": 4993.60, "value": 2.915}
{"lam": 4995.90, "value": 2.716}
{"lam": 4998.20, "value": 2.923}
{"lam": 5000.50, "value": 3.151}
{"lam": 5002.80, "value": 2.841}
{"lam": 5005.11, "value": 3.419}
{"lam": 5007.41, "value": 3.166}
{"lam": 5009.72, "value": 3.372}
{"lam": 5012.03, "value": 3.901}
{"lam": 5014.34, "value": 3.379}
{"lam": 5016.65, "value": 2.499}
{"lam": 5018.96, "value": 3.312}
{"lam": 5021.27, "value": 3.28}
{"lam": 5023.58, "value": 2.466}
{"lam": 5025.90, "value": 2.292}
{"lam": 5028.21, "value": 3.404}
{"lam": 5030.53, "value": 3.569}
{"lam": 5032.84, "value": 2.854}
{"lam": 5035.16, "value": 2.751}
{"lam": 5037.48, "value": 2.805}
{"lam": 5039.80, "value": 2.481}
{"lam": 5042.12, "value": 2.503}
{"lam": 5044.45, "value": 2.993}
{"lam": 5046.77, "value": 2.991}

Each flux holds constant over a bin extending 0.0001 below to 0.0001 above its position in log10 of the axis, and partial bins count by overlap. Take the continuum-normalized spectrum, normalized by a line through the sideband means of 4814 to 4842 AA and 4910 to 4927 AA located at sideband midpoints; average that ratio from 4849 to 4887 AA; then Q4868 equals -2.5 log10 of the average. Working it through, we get 0.14 mag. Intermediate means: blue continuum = 3.27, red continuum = 3.23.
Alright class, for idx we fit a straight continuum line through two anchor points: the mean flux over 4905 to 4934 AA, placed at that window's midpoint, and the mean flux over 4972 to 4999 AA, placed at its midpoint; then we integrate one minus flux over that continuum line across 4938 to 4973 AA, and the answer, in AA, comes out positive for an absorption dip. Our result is -2.8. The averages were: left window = 3.15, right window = 3.02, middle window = 3.33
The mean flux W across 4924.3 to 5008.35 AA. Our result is 3.16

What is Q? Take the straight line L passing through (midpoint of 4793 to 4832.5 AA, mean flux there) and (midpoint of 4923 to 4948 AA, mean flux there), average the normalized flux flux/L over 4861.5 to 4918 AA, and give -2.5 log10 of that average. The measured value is 0.11 mag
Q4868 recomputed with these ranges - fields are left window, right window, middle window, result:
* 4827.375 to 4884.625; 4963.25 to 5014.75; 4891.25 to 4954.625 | -0.04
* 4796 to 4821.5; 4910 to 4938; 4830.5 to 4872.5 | 0.05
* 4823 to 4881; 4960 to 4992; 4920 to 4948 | -0.05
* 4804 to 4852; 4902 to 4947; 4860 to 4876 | 0.21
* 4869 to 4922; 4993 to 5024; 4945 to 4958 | -0.10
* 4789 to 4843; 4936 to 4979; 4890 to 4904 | 0.05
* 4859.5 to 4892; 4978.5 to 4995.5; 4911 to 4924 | -0.17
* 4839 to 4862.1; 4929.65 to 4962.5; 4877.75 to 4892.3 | 0.13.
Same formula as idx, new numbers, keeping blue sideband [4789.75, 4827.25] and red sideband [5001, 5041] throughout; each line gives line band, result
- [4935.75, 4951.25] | -1.9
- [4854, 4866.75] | 1.2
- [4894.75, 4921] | -0.1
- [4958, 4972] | -0.7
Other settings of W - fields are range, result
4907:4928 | 3.18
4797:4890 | 3.08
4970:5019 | 3.1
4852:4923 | 2.98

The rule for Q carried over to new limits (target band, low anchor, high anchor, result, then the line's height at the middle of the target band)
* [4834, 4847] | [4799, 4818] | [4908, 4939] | 0.00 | 3.27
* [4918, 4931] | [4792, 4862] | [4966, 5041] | -0.04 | 3.13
